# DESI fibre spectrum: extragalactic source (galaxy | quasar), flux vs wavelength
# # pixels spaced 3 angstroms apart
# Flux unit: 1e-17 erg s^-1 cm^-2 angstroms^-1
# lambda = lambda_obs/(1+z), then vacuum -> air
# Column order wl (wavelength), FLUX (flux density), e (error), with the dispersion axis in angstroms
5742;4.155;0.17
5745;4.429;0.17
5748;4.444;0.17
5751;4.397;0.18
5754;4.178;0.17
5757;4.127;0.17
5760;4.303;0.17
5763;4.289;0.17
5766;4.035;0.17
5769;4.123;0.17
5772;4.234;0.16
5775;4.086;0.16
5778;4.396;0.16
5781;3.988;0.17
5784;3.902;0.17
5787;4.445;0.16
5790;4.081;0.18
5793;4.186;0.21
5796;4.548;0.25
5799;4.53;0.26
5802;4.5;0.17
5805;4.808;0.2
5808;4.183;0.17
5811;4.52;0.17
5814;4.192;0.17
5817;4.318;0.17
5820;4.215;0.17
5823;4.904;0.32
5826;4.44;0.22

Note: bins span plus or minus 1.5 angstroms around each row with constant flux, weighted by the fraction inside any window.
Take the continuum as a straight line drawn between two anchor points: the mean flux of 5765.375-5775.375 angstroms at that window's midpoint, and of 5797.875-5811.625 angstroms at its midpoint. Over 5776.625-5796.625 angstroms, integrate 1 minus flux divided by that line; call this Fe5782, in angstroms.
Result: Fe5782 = 0.5 angstroms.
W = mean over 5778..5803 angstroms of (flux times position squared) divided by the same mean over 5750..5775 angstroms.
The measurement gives 1.0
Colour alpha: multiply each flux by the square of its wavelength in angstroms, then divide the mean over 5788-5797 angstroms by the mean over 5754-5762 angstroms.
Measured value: 1.02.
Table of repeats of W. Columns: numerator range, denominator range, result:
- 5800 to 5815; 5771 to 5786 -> 1.09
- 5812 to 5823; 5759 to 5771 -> 1.06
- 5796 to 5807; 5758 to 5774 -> 1.11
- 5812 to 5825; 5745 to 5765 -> 1.05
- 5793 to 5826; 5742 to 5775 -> 1.07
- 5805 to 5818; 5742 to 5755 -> 1.03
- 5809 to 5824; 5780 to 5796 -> 1.07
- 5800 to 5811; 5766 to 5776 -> 1.10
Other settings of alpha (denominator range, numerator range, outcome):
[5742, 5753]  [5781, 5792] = 0.96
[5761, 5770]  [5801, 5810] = 1.10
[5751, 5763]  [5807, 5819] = 1.04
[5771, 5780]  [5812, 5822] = 1.03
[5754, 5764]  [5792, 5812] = 1.07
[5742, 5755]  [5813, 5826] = 1.04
